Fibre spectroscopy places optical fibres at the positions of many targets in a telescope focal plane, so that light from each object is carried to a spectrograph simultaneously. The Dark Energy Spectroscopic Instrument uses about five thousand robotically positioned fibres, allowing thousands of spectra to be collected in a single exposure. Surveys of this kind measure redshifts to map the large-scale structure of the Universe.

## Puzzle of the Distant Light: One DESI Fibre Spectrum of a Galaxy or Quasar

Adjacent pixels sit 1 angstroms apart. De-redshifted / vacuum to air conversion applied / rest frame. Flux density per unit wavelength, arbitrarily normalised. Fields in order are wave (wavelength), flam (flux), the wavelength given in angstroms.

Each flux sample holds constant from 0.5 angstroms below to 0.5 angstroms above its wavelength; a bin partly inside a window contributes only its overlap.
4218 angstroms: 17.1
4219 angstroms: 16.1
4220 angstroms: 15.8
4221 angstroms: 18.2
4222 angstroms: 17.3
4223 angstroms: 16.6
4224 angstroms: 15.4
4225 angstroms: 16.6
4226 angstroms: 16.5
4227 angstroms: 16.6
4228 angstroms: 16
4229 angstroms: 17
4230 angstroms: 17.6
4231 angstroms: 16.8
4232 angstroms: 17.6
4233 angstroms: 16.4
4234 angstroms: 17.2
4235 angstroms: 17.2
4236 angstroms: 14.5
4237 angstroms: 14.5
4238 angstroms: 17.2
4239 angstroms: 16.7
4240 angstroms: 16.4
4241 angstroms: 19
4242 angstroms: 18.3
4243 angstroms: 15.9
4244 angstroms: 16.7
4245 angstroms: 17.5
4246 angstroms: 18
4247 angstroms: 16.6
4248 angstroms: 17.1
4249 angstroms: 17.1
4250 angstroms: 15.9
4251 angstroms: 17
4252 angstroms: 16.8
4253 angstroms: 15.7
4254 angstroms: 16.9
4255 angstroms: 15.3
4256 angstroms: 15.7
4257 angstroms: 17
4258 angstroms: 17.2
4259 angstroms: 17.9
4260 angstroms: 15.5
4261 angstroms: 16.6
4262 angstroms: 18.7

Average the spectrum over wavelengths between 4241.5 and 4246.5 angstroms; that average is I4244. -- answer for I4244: 17.3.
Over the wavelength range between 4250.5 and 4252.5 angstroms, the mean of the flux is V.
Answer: 16.9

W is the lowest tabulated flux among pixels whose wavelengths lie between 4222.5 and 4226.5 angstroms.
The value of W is 15.4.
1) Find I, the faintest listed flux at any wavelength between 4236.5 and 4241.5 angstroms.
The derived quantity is 14.5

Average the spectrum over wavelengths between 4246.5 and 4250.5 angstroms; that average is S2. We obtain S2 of 16.7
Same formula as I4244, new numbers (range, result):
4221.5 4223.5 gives 17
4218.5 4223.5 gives 16.8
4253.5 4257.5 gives 16.2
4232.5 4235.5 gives 16.9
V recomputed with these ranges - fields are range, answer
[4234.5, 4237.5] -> 15.4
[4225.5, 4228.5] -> 16.4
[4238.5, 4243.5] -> 17.3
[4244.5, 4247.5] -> 17.4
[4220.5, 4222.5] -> 17.8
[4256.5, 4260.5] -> 16.9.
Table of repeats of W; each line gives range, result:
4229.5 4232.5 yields 16.8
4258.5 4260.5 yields 15.5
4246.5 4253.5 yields 15.7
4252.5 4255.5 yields 15.3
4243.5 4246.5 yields 16.7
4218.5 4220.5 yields 15.8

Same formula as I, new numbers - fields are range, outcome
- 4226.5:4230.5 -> 16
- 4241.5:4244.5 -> 15.9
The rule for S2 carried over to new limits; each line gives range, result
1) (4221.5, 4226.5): 16.5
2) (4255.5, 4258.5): 16.6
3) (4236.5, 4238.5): 15.8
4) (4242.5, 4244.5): 16.3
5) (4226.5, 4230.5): 16.8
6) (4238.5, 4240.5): 16.5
